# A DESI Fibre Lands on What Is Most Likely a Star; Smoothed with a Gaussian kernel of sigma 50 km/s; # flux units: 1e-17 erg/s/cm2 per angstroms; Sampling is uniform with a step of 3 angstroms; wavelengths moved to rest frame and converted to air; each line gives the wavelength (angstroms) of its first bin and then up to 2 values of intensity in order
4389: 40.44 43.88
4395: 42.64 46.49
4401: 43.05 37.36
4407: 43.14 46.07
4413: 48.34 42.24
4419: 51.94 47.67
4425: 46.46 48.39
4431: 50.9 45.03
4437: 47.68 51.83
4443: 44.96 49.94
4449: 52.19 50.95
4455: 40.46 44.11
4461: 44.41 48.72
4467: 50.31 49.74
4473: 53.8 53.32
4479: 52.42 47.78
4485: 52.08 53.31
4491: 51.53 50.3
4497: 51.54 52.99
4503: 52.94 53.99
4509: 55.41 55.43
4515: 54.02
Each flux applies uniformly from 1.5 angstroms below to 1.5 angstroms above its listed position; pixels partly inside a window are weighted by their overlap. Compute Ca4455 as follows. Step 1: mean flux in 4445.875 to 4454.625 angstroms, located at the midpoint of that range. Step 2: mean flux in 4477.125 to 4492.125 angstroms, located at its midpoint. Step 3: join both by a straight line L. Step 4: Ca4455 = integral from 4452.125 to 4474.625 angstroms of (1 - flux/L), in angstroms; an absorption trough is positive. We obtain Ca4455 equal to 1.28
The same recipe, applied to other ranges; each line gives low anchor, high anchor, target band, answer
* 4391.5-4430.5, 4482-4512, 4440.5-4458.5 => 0.39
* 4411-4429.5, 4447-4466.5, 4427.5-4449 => -0.63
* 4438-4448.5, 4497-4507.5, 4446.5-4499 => 1.30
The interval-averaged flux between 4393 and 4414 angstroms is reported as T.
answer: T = 43.8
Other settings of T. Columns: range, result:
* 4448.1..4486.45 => 49.2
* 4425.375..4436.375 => 47.9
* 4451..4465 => 45.4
